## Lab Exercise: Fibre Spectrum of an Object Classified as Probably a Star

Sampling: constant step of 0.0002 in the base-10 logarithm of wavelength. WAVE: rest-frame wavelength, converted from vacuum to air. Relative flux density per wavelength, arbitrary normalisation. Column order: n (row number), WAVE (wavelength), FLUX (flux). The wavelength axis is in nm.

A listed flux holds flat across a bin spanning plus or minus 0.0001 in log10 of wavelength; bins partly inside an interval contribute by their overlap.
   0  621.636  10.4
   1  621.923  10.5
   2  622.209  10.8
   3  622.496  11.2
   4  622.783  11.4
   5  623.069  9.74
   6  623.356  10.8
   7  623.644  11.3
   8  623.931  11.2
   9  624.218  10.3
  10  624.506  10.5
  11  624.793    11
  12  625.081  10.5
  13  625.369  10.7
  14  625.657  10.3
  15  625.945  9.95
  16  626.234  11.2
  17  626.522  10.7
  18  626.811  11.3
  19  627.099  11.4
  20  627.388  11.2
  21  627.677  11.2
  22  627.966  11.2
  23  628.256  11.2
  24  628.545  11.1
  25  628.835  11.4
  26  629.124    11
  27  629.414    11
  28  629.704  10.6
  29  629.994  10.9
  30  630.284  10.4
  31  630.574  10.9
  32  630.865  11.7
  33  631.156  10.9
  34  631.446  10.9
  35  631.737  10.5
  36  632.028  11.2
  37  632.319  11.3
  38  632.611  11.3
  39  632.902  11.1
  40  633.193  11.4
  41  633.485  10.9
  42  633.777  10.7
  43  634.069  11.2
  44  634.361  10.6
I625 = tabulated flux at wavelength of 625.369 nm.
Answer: 10.7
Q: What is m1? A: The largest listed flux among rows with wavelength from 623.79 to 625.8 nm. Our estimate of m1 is 11.2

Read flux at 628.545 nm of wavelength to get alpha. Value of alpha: 11.1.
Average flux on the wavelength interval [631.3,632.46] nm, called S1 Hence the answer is 11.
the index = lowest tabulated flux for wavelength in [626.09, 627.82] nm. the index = 10.7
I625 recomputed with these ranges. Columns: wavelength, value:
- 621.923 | 10.5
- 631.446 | 10.9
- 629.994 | 10.9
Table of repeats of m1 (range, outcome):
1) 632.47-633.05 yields 11.3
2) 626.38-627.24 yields 11.4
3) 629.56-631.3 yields 11.7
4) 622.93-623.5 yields 10.8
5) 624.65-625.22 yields 11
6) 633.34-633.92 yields 10.9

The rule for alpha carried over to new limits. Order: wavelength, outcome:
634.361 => 10.6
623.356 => 10.8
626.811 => 11.3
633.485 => 10.9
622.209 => 10.8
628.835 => 11.4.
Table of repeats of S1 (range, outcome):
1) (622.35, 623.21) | 10.8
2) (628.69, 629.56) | 11.1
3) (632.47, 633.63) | 11.2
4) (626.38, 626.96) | 11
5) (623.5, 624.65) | 10.8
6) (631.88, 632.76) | 11.3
